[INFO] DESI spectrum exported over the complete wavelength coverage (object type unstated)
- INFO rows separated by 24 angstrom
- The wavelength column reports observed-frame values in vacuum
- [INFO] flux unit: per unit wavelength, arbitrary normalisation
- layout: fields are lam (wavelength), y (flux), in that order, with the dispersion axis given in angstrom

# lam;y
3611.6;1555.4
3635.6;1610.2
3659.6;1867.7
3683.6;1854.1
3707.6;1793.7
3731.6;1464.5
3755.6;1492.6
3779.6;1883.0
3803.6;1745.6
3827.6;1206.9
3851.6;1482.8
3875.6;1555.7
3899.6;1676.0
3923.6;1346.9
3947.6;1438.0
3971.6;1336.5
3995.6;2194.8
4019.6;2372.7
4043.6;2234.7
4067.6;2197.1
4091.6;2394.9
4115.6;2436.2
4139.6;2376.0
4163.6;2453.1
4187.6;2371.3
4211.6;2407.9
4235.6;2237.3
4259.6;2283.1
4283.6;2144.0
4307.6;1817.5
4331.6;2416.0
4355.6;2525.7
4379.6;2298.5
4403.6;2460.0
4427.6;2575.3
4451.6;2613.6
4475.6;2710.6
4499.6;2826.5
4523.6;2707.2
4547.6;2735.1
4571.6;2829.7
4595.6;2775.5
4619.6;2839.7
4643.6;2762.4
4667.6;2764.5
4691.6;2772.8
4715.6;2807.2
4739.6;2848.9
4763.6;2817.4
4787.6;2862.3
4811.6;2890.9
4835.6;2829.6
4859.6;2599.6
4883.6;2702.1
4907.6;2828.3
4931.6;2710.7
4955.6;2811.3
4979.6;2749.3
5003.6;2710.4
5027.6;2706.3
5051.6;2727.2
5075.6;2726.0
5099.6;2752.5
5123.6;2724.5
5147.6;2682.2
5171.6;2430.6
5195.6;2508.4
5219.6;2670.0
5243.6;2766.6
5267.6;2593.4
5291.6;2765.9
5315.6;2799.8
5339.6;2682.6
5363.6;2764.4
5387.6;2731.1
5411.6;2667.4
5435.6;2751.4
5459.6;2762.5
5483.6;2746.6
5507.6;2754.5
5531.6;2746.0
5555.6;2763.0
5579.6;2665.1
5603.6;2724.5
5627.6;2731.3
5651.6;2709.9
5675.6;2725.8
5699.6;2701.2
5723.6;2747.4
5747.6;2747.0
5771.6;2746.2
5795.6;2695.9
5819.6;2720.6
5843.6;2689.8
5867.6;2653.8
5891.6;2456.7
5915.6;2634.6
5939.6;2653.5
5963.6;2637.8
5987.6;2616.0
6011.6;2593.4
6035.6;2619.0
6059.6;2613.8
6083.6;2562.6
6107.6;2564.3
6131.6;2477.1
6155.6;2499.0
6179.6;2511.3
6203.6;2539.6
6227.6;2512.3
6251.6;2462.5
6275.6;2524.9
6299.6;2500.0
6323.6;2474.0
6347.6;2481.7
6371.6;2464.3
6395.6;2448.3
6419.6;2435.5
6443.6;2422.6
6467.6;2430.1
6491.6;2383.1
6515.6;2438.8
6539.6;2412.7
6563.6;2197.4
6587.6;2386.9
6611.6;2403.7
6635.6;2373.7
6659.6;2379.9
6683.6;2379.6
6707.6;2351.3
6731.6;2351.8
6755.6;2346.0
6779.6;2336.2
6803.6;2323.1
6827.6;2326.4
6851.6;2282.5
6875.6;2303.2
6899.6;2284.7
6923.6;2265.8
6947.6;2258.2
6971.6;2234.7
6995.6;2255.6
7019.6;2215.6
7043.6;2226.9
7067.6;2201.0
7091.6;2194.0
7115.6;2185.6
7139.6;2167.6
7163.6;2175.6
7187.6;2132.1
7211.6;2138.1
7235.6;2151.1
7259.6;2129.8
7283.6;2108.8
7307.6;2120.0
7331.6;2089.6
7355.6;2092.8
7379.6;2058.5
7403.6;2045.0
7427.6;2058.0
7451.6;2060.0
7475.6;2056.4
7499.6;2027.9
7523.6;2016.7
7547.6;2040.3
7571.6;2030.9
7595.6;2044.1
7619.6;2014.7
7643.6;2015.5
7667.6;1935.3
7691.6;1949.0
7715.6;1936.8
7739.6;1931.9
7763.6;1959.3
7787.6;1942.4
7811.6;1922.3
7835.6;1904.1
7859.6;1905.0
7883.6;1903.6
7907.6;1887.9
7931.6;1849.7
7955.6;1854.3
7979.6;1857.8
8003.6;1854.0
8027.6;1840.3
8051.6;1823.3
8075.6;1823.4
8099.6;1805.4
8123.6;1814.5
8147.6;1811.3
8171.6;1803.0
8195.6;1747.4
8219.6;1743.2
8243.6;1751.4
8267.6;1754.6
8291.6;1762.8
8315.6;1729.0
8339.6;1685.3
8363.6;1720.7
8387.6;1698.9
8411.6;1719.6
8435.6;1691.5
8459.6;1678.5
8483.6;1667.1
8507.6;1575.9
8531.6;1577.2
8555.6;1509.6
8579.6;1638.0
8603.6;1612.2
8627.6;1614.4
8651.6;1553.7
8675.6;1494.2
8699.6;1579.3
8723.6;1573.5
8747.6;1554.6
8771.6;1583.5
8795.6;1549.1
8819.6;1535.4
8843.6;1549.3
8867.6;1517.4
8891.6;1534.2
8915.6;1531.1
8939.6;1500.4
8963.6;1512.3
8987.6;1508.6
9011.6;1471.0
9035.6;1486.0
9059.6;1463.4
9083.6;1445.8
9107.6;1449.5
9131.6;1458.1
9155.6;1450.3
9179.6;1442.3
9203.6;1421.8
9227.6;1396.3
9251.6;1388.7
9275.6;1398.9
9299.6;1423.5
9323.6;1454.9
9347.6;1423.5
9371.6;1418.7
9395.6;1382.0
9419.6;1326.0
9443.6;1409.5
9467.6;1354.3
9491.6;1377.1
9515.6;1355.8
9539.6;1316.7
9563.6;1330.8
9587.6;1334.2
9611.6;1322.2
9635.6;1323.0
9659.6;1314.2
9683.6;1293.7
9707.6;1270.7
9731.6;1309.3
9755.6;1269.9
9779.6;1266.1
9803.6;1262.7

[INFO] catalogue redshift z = 0.000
